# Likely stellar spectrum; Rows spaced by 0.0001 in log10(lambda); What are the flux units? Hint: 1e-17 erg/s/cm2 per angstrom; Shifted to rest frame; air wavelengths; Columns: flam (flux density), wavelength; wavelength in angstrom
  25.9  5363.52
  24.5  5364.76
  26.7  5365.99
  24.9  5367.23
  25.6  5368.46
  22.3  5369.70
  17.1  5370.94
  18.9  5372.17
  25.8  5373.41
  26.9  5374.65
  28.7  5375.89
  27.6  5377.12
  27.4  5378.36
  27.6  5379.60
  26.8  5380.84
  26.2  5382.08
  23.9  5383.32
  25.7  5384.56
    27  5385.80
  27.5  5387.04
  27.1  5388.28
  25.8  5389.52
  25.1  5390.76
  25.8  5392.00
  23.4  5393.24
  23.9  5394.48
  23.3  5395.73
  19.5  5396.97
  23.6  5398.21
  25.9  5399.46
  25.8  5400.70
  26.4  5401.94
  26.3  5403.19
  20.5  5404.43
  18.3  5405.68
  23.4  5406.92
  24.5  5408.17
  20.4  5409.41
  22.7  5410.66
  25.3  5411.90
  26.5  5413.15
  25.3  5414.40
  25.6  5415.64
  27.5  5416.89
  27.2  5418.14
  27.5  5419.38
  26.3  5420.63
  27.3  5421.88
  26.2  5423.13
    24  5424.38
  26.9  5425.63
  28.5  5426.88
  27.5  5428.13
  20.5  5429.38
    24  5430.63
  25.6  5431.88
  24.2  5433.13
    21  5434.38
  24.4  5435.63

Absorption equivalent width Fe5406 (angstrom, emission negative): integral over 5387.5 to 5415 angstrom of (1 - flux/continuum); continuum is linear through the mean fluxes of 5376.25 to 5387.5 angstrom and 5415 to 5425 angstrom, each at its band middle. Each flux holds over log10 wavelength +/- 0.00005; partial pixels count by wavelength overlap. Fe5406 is 2.6 angstrom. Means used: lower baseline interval 26.7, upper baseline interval 26.5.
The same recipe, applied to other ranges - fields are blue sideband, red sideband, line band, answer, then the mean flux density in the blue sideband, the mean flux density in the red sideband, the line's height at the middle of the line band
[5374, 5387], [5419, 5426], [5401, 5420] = 1.37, 26.8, 26.3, 26.4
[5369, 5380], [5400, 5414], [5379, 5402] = -1.02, 24.6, 23.7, 24.2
